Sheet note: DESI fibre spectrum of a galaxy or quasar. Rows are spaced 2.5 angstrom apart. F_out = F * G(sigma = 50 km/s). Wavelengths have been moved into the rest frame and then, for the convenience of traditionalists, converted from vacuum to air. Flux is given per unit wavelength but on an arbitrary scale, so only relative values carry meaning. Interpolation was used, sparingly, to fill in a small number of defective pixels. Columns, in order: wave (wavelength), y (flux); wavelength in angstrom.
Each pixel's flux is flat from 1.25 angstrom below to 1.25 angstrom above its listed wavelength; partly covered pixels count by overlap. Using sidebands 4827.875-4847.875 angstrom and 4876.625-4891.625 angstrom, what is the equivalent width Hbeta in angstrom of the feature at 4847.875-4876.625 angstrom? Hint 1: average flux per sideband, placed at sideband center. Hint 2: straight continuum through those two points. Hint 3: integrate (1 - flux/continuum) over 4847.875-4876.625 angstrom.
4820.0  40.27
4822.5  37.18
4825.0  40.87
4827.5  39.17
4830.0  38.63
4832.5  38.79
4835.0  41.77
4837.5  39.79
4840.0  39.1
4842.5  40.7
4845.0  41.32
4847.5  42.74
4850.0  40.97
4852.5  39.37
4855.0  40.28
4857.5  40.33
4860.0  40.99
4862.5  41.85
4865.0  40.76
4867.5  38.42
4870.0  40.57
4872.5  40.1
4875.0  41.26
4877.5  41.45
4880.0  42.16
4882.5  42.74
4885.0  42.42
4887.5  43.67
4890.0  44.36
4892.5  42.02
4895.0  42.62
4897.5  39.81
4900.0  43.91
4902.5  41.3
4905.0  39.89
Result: 0.7 angstrom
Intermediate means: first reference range 40.2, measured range 40.5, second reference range 42.8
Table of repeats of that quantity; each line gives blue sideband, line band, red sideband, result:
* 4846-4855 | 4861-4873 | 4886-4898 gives 0.4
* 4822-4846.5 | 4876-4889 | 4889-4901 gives -0.2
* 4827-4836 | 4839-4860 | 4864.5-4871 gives -0.5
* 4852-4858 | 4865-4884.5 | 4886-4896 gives 0.4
